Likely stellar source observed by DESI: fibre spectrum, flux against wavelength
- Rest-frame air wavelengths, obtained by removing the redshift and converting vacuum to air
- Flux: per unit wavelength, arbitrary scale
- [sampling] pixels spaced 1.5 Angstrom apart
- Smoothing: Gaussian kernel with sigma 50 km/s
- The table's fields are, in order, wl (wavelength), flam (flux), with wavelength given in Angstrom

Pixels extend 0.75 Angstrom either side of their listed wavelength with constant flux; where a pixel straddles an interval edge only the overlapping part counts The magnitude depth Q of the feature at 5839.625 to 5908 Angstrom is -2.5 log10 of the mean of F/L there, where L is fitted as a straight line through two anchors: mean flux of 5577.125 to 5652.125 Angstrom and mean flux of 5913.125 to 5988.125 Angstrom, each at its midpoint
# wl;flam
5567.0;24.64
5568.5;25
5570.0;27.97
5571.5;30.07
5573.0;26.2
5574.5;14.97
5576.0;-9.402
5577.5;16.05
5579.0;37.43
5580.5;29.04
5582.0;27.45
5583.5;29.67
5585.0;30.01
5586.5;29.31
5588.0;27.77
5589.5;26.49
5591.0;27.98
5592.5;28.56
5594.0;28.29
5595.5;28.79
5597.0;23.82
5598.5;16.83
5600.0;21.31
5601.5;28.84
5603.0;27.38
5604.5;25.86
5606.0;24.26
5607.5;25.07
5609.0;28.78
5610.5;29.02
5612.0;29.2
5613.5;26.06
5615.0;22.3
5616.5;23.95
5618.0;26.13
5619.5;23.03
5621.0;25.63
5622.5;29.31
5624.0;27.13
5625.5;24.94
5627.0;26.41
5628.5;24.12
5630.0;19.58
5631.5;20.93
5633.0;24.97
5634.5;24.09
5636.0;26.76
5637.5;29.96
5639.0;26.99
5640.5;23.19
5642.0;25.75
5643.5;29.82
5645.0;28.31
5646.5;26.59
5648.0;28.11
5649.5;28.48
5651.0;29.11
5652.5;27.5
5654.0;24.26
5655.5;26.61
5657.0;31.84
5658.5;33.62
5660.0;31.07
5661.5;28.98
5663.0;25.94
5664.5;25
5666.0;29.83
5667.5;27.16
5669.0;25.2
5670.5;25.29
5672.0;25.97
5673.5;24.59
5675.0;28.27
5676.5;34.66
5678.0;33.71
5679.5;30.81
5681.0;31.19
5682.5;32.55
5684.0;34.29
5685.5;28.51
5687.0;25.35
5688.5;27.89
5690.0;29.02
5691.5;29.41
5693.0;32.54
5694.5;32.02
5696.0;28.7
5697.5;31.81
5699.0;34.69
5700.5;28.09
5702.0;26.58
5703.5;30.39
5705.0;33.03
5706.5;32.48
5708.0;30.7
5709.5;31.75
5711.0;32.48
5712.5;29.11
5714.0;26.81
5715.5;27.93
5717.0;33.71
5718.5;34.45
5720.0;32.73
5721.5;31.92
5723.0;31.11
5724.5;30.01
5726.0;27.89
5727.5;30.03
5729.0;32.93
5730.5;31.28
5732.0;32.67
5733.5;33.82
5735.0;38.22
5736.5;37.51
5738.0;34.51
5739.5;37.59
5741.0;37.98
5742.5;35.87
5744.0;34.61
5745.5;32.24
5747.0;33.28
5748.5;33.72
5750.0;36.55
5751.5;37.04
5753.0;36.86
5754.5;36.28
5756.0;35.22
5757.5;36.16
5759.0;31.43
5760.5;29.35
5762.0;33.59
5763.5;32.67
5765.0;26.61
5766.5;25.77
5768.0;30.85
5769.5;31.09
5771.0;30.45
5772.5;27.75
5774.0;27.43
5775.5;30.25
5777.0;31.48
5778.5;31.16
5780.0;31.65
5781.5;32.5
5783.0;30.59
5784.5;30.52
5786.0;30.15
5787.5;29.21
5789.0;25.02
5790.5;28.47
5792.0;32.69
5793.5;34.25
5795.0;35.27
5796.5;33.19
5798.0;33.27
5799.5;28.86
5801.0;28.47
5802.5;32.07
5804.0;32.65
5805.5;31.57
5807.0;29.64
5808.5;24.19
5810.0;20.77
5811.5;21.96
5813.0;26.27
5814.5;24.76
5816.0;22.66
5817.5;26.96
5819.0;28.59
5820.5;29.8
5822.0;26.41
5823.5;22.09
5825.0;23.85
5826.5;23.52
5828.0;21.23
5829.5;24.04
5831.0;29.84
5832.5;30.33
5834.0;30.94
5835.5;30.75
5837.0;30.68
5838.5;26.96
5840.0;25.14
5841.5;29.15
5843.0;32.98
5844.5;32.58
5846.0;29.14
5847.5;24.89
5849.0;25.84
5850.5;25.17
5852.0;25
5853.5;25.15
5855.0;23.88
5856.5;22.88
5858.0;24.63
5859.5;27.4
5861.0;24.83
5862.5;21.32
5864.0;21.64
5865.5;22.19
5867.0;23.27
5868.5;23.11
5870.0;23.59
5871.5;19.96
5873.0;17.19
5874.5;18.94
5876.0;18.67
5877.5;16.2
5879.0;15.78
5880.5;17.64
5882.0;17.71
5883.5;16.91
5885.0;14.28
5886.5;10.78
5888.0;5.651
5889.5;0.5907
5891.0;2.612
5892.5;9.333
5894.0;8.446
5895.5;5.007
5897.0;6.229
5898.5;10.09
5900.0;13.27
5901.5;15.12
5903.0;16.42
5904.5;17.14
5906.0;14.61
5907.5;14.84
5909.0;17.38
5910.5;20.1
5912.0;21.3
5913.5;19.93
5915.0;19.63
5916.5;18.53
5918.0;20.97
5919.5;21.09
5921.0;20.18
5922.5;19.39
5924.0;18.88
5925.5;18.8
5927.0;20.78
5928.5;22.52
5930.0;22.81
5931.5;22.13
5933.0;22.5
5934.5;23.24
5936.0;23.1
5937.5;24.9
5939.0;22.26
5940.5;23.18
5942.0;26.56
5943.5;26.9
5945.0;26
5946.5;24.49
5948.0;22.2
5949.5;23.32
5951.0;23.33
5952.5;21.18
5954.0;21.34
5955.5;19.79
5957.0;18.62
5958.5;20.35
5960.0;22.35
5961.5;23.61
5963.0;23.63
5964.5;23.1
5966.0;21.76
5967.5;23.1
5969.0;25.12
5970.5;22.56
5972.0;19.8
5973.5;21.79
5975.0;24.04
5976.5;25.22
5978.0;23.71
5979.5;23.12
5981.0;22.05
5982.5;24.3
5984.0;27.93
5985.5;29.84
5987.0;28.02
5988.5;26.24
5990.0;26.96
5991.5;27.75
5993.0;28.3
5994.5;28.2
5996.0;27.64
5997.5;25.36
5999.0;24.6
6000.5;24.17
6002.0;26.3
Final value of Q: 0.259 mag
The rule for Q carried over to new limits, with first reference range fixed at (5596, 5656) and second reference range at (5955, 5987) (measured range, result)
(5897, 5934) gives 0.269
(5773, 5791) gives -0.209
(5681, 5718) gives -0.204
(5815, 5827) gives -0.050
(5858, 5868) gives 0.024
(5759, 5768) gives -0.202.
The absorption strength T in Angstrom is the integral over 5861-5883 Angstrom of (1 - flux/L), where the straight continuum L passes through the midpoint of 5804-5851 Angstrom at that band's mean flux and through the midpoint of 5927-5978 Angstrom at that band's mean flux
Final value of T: 4.83 Angstrom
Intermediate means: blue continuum 27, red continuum 22.9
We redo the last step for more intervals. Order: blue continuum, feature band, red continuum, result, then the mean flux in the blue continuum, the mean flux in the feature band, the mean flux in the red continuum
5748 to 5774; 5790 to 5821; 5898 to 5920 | -1.1 Angstrom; 32.3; 28.9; 17.4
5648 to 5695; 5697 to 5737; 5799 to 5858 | -4.5 Angstrom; 29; 31.6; 26.9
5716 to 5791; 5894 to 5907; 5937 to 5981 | 6.9 Angstrom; 32.3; 12.1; 23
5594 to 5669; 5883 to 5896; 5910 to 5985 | 8.5 Angstrom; 26.4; 8.07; 22.4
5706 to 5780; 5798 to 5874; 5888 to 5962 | -2.2 Angstrom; 32.4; 26.1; 18.6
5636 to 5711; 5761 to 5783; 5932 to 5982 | -2.6 Angstrom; 29.1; 30.2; 23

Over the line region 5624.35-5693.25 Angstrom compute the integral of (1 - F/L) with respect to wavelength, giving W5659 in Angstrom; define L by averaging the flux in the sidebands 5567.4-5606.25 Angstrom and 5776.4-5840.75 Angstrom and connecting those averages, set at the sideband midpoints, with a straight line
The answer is -4.3 Angstrom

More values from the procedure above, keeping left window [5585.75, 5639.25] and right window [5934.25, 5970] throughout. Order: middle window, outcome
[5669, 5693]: -3.9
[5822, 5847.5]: -3.8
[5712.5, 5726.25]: -3.2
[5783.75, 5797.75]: -3.8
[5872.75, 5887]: 4.3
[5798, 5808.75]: -2.6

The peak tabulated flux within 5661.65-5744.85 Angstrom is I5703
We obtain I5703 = 38.22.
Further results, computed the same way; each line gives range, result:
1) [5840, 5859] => 32.98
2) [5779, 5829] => 35.27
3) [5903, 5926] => 21.3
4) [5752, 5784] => 36.86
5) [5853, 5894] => 27.4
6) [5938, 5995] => 29.84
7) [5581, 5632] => 30.01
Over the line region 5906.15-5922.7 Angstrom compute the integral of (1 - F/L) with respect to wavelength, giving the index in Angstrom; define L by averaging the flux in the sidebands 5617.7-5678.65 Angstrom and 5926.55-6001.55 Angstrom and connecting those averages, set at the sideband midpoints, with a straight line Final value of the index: 3.5 Angstrom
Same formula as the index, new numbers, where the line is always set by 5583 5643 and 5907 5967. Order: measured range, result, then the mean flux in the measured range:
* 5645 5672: -2.67 Angstrom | 27.9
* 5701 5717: -3.60 Angstrom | 30.3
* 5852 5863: -0.80 Angstrom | 24.4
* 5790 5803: -4.61 Angstrom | 31.9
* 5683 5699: -3.39 Angstrom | 30.2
